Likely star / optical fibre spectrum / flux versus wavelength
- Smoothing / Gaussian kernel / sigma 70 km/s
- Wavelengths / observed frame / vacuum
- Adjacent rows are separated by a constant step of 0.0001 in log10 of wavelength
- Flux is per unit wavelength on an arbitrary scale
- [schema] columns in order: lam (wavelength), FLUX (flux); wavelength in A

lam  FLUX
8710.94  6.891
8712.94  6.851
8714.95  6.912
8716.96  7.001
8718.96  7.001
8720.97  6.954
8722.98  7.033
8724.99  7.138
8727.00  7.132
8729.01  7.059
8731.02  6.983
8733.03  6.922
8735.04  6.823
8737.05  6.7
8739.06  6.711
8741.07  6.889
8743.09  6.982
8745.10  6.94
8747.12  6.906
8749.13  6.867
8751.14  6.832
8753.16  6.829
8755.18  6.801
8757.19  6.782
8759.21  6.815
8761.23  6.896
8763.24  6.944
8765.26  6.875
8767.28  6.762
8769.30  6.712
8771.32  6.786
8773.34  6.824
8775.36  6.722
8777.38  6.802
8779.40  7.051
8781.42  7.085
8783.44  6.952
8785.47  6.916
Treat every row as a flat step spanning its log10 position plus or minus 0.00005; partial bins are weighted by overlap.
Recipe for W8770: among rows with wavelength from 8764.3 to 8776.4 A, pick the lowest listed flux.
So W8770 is 6.712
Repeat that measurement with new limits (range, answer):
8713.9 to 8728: 6.912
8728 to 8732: 6.983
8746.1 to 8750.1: 6.867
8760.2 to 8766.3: 6.875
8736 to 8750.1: 6.7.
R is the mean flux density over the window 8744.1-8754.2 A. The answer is 6.87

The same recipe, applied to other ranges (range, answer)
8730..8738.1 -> 6.86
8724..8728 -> 7.13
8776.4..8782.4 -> 6.98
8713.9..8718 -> 6.96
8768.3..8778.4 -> 6.77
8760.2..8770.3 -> 6.84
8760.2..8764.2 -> 6.93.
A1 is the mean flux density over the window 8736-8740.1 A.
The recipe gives 6.72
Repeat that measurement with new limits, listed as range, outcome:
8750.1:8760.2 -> 6.81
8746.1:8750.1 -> 6.88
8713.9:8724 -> 6.98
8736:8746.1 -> 6.85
